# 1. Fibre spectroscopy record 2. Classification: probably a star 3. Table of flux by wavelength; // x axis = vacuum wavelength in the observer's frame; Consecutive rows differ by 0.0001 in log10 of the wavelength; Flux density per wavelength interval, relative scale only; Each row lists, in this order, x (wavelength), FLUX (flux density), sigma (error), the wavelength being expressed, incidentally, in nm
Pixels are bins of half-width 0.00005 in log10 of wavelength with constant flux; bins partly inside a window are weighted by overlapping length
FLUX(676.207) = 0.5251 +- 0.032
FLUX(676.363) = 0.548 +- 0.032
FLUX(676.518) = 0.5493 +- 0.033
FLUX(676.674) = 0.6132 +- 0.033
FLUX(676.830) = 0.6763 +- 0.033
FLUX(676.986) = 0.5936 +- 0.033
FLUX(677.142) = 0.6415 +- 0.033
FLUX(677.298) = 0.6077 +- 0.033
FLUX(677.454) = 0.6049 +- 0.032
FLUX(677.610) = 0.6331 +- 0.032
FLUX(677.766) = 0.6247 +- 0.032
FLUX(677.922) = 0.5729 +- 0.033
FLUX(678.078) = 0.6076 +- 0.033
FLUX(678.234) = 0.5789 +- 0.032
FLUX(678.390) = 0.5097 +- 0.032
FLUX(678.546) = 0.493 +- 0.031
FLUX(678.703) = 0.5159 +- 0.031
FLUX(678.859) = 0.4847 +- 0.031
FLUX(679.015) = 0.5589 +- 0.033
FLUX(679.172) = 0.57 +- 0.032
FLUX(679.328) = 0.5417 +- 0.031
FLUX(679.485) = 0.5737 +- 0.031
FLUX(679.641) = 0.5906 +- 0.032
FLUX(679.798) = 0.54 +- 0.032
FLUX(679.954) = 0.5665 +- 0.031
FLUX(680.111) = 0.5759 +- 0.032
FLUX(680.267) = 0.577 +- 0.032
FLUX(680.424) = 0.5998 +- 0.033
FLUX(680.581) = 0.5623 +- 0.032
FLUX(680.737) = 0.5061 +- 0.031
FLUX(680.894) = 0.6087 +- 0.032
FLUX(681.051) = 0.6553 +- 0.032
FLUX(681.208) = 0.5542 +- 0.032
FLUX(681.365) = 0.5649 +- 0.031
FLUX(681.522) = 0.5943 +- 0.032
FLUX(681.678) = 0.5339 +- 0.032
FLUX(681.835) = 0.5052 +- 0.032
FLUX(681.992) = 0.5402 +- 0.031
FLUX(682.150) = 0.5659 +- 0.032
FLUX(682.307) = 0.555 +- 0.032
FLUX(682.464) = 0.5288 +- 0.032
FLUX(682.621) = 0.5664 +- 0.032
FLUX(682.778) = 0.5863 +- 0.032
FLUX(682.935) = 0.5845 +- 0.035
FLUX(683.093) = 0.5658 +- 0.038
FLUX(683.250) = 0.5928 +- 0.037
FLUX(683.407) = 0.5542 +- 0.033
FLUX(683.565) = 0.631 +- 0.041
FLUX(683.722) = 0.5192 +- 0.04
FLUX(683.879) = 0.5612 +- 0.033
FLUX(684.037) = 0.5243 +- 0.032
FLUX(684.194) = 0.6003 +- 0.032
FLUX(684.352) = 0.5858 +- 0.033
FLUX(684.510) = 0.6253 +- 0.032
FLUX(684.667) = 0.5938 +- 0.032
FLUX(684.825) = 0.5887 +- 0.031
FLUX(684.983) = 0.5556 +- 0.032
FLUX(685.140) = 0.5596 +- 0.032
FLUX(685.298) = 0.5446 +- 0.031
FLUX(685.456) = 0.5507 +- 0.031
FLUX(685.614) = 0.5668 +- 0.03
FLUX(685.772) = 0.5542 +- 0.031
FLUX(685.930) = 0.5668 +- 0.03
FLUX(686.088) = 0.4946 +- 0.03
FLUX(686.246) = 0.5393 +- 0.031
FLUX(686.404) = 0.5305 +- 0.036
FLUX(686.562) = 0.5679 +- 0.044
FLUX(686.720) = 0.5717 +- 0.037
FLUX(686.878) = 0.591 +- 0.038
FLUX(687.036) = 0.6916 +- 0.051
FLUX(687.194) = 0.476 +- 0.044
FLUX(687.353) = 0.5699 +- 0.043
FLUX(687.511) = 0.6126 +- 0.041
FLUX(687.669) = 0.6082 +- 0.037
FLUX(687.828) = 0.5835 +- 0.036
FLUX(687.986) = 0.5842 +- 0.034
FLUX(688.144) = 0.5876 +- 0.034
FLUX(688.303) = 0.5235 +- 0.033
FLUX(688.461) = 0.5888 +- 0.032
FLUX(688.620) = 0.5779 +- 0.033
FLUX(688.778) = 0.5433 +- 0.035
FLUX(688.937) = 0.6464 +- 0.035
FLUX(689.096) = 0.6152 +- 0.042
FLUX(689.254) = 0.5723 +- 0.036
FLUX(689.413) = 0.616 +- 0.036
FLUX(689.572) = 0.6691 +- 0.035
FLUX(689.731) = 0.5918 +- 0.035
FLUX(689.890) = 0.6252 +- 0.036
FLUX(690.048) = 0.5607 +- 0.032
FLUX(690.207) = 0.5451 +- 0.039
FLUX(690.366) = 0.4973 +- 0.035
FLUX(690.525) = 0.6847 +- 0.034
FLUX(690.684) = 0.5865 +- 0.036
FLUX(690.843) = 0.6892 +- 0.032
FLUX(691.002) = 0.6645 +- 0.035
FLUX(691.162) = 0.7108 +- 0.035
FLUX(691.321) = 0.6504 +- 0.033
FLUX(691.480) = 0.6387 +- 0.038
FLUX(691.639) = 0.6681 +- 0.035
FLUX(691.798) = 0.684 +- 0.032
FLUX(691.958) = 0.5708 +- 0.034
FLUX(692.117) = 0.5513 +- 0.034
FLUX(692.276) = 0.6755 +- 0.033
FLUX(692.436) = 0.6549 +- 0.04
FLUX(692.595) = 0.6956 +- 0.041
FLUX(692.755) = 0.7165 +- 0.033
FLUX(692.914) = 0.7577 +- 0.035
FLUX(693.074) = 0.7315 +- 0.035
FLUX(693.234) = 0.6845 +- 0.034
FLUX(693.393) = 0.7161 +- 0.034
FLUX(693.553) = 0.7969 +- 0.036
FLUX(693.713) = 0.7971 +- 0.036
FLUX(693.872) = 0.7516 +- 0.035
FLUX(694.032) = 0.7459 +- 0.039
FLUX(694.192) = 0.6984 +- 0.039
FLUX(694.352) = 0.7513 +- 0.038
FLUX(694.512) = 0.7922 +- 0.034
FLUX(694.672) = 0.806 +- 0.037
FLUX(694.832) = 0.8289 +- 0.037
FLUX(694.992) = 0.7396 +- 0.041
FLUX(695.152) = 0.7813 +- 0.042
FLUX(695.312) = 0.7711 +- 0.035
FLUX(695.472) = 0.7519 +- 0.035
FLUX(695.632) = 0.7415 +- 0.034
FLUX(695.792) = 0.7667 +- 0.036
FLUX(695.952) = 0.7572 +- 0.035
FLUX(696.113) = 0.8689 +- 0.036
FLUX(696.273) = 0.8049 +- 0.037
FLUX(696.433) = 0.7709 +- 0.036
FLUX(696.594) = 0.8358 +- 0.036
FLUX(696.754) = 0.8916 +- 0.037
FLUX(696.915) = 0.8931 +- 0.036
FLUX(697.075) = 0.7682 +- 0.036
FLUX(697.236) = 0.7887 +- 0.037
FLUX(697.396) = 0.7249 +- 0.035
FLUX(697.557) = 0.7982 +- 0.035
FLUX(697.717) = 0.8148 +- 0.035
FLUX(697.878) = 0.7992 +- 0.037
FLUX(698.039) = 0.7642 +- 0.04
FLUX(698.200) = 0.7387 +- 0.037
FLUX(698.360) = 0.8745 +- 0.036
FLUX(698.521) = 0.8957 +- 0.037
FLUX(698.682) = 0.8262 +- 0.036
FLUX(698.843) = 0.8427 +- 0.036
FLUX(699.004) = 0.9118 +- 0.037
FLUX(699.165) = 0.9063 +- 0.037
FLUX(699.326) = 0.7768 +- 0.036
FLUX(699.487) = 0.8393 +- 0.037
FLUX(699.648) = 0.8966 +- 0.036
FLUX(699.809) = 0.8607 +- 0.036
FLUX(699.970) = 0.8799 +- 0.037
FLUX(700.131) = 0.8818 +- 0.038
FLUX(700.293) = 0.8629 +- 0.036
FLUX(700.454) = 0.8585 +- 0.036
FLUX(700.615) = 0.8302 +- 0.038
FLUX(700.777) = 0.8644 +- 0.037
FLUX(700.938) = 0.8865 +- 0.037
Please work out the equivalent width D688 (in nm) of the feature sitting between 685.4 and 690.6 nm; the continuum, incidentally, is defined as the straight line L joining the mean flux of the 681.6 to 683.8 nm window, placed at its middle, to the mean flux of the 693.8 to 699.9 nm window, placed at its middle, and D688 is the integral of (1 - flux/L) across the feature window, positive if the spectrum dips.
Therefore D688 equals 0.57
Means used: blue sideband 0.559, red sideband 0.805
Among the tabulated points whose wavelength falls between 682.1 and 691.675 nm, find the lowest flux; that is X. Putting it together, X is 0.476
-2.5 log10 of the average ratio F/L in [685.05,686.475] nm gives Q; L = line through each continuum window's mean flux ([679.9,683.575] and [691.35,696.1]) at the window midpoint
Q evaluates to 0.142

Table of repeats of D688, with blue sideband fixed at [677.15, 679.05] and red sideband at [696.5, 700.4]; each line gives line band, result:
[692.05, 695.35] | 0.16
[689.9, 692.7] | 0.42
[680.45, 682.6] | 0.19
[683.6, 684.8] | 0.14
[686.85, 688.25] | 0.21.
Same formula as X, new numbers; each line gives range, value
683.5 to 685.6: 0.5192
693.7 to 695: 0.6984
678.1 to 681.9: 0.4847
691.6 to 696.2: 0.5513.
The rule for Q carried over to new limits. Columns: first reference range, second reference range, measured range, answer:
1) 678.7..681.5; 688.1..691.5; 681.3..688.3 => 0.04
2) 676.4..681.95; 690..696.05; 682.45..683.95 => 0.07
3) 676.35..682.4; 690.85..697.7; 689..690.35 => 0.16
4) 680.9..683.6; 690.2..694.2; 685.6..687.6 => 0.10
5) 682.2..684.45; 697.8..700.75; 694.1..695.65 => 0.00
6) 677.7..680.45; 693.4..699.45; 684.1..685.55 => 0.11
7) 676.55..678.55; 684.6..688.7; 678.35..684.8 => 0.04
